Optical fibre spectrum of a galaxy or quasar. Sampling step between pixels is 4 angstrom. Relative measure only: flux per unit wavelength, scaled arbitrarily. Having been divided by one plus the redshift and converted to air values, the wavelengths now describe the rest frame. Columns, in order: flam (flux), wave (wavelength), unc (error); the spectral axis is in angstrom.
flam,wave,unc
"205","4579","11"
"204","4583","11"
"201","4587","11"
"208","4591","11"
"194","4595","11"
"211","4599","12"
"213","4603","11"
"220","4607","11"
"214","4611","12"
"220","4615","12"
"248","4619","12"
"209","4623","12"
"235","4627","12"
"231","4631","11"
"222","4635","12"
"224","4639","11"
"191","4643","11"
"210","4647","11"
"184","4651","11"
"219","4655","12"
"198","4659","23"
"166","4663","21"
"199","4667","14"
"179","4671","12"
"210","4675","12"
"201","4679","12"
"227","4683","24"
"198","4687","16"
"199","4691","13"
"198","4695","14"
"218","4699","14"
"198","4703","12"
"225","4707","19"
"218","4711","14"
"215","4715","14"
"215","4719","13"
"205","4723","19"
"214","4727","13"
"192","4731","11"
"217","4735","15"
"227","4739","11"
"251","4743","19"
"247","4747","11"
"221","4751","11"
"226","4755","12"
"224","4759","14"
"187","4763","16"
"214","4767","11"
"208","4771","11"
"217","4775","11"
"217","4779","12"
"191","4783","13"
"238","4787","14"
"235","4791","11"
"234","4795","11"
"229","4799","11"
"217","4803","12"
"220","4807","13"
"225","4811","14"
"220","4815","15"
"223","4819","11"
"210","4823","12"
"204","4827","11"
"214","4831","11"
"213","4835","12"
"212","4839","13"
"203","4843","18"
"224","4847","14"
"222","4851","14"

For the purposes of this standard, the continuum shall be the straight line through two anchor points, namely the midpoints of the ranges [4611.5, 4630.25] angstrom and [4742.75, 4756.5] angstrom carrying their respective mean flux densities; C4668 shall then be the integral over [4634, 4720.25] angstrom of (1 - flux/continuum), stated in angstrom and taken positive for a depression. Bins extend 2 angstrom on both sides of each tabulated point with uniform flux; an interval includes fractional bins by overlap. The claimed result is 9.6 angstrom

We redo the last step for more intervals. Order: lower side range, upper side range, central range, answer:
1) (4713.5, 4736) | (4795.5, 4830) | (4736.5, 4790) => -1.86 angstrom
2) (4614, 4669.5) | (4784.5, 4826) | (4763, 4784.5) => 1.34 angstrom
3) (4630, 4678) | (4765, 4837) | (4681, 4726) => -0.66 angstrom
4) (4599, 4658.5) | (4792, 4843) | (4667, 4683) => 1.19 angstrom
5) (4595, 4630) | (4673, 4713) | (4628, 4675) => 2.57 angstrom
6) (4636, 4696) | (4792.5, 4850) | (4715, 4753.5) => -2.31 angstrom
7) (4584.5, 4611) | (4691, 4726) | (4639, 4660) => 0.67 angstrom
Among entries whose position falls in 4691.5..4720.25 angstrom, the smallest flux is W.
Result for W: 198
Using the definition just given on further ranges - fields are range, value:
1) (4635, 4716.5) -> 166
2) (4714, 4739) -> 192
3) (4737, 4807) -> 187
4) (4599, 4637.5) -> 209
